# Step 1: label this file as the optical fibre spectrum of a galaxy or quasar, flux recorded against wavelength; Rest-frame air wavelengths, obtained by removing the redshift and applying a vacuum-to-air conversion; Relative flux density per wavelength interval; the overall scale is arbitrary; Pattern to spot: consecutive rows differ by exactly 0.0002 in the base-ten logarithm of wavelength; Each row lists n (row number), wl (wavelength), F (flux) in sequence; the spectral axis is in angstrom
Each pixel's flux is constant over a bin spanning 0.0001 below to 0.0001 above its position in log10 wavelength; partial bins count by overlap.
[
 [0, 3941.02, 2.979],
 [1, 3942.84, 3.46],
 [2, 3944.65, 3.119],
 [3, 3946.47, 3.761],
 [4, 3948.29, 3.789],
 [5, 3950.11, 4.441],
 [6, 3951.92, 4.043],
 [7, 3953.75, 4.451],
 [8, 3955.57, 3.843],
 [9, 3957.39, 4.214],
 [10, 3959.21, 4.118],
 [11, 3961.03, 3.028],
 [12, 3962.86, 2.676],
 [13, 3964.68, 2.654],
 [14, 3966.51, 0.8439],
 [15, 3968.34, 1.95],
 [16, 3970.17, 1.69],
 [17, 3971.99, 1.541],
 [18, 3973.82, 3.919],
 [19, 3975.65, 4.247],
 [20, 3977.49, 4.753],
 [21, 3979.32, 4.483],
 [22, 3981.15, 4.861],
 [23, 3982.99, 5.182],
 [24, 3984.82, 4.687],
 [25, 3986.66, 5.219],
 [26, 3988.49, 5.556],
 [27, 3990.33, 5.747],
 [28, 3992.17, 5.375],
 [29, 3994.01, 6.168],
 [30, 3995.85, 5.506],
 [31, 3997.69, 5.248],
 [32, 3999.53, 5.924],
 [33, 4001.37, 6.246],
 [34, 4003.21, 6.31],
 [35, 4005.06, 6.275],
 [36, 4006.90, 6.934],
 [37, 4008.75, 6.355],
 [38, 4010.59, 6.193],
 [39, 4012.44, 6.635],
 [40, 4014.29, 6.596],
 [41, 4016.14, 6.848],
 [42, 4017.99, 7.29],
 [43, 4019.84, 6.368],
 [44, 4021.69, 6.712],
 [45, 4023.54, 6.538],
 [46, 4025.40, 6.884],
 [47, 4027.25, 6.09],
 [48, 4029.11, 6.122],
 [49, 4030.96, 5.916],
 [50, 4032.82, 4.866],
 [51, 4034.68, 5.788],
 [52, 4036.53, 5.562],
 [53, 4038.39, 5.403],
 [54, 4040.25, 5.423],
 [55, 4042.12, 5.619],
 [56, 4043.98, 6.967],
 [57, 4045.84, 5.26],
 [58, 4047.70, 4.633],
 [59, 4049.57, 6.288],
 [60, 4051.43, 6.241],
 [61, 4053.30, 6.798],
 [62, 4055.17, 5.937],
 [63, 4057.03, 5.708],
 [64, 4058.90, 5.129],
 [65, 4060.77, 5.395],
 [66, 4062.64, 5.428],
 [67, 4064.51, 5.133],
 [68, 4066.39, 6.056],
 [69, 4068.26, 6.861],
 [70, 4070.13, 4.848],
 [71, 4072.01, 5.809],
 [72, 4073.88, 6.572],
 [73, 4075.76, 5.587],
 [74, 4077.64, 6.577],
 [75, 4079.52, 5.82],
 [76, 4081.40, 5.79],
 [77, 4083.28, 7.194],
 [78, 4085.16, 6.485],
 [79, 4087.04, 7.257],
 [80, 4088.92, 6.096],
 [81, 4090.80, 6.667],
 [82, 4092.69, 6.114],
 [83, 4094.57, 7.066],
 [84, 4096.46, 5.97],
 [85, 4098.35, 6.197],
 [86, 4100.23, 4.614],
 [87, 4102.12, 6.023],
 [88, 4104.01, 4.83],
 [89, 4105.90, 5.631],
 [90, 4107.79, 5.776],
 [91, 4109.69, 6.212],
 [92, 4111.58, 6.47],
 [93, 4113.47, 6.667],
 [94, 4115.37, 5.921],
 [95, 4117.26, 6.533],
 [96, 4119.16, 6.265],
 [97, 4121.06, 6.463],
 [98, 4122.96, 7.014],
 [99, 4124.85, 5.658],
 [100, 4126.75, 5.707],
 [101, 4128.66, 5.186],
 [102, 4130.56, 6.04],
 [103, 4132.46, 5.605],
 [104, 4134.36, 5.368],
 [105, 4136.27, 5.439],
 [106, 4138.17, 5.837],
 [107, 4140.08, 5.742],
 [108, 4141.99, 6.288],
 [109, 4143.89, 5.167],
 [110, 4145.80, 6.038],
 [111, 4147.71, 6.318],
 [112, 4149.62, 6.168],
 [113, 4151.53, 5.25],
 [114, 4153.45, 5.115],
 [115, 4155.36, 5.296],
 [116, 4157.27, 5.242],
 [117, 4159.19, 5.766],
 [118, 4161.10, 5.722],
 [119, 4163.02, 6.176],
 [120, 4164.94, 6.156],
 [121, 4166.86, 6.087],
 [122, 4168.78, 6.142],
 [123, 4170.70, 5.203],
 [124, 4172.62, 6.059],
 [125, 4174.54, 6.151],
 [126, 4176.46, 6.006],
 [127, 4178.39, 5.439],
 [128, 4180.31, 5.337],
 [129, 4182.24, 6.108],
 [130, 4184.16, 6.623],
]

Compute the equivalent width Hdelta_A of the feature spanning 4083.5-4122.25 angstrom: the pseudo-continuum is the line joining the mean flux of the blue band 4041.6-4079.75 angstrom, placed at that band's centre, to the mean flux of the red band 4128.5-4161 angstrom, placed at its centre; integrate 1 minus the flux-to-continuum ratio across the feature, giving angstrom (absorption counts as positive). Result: -3.0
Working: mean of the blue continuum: 5.84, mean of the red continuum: 5.65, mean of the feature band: 6.19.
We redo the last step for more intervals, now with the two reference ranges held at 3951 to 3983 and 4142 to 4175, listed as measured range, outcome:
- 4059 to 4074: -3.34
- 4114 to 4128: -2.37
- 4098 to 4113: -1.76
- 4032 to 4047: -4.46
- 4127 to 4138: -0.21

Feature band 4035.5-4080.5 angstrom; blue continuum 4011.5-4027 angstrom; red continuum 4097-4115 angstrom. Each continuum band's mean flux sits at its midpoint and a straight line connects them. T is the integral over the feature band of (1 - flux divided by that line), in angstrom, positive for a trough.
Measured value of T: 3.7 angstrom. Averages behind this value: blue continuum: 6.7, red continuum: 5.83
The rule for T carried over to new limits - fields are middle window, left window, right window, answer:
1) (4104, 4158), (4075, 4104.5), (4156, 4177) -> 1.39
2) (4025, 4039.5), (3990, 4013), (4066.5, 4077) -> 0.58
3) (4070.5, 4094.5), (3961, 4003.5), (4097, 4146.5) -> -3.89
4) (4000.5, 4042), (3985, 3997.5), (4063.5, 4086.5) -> -3.74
